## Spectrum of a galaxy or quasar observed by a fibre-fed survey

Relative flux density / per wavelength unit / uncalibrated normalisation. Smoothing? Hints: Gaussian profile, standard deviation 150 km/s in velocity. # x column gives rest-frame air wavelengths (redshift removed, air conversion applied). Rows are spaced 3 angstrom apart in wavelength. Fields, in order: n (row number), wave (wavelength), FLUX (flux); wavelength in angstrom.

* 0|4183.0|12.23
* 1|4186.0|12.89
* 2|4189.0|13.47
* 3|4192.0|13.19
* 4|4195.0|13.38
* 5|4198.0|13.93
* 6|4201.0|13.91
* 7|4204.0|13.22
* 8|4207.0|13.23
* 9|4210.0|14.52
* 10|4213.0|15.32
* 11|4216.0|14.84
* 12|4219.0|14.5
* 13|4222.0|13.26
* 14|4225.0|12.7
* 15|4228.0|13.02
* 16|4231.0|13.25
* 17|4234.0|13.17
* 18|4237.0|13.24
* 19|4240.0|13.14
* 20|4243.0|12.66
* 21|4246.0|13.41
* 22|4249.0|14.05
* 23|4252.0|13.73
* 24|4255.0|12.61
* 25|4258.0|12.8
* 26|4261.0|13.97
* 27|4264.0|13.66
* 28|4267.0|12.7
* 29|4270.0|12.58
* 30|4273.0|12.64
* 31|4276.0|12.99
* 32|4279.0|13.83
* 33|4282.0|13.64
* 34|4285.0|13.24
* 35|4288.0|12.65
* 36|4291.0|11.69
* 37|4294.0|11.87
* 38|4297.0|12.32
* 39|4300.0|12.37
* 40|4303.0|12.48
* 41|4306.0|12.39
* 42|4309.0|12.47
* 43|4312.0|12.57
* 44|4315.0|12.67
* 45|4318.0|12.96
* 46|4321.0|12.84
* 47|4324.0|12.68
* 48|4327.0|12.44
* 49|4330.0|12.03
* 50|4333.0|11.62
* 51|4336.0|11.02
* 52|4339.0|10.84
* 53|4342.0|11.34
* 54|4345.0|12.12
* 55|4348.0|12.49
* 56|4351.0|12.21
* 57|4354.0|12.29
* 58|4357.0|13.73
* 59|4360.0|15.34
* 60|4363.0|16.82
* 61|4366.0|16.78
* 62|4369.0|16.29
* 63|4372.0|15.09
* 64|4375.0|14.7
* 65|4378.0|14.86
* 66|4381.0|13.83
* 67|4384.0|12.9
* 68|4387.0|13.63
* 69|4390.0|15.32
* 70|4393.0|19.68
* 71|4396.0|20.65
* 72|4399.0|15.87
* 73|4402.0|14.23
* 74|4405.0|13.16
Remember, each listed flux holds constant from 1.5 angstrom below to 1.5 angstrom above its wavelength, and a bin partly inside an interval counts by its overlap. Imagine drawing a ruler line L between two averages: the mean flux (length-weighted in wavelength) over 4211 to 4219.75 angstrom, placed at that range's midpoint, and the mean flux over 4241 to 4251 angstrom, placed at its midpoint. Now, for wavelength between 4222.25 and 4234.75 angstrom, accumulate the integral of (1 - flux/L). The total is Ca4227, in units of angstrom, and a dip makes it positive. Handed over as 1.0 angstrom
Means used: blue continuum 14.9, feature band 13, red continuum 13.4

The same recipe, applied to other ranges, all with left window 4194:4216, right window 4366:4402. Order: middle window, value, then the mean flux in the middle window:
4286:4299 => 2.32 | 12.2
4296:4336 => 7.05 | 12.4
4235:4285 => 4.46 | 13.2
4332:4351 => 4.56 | 11.6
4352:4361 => 1.06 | 13.6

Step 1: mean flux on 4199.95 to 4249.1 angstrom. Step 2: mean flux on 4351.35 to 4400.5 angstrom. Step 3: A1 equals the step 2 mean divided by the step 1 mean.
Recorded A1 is 1.1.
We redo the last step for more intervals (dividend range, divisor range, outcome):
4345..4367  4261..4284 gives 1.06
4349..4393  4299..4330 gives 1.17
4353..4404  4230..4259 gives 1.17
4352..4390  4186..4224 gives 1.06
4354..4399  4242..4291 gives 1.18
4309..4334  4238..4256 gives 0.94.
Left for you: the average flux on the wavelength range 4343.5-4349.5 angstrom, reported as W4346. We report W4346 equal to 12.3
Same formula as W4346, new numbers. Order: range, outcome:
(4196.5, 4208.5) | 13.6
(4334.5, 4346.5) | 11.3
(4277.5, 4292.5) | 13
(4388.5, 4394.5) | 17.5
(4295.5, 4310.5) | 12.4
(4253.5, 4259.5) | 12.7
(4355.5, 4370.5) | 15.8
